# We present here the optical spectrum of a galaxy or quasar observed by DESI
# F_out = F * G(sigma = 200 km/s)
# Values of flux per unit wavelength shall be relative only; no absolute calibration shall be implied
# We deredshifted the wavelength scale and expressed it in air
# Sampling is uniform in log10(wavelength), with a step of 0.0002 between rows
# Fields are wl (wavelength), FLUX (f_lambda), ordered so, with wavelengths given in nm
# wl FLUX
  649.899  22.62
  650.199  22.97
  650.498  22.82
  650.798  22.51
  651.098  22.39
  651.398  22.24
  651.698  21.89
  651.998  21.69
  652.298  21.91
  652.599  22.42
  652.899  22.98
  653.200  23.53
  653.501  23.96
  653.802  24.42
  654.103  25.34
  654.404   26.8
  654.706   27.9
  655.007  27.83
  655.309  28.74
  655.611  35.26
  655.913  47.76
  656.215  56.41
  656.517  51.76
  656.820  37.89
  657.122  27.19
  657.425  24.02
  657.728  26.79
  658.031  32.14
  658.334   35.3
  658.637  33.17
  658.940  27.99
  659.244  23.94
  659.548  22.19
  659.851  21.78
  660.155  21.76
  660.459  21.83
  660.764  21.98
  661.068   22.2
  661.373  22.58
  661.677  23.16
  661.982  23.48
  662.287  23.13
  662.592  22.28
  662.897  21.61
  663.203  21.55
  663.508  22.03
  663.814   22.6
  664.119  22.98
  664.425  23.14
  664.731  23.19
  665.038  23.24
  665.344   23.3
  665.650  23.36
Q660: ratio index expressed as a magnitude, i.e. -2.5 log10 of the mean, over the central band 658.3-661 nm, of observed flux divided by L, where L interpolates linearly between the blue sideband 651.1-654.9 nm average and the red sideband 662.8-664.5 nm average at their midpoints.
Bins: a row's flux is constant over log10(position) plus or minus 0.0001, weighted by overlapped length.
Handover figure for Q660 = -0.10 mag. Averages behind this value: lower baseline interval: 23.8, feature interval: 25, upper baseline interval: 22.3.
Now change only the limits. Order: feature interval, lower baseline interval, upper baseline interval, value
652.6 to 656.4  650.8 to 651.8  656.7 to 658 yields -0.179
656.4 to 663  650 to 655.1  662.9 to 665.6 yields -0.153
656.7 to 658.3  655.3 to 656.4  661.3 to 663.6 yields 0.279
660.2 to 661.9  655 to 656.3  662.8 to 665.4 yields 0.271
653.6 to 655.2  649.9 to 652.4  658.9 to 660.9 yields -0.175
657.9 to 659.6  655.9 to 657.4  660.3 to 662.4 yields 0.141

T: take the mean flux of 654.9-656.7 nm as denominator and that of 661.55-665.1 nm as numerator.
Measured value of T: 0.55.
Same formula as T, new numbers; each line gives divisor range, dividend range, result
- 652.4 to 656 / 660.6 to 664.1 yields 0.81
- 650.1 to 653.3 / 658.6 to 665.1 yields 1.03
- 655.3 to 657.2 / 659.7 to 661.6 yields 0.52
